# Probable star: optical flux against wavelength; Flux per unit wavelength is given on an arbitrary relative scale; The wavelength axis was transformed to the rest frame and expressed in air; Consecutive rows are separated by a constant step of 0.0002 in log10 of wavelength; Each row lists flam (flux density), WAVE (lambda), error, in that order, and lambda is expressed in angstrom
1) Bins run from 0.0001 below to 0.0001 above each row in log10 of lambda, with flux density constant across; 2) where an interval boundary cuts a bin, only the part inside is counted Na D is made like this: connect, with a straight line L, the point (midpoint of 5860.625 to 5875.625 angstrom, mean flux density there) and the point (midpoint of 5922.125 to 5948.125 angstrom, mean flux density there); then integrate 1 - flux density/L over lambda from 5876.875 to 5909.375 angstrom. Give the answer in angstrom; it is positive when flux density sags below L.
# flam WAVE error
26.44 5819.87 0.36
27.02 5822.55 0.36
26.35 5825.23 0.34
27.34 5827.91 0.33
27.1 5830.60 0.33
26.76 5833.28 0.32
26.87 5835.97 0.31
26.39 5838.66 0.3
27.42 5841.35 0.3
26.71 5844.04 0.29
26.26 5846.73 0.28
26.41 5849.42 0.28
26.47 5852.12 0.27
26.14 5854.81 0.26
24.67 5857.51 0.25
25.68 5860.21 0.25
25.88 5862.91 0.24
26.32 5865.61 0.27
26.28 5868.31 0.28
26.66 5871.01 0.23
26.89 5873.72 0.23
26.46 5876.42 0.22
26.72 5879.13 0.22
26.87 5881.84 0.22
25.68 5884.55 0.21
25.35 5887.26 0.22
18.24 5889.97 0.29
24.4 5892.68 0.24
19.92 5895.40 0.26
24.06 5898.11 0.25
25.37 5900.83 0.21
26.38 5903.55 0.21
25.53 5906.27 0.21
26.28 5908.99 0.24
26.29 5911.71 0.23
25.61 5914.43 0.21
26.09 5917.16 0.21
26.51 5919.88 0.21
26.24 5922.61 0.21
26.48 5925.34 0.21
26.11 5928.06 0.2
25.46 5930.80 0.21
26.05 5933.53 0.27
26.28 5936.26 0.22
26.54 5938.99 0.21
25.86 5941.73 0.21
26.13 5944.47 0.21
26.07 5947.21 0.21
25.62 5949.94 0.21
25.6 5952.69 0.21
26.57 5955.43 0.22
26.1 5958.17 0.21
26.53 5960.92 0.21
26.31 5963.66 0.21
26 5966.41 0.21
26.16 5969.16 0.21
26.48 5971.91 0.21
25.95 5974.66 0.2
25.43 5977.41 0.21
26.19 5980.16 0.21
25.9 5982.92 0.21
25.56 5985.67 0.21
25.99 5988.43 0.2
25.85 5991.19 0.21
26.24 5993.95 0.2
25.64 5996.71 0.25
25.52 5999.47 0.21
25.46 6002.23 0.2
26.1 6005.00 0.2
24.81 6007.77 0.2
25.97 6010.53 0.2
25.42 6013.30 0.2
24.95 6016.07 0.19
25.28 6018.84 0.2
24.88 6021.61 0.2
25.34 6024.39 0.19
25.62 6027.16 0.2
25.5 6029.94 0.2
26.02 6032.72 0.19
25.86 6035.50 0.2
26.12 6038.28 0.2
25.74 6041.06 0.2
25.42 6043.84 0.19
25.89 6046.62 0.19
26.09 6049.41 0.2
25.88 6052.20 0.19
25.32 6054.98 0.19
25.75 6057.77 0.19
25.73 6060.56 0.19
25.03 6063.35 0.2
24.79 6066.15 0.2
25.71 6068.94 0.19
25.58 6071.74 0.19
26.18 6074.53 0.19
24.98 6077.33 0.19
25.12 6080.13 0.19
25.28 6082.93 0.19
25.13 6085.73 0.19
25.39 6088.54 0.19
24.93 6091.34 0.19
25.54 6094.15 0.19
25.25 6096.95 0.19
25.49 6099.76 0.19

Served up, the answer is 2.11 angstrom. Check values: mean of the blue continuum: 26.4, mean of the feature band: 24.6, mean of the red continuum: 26.1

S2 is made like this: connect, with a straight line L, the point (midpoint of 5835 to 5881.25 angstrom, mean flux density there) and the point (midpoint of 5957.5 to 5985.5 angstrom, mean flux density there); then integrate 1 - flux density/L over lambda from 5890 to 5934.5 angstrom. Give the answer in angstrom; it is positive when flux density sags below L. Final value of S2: 1.7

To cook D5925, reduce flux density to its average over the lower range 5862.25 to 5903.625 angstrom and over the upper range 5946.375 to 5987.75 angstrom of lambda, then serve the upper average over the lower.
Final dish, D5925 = 1.0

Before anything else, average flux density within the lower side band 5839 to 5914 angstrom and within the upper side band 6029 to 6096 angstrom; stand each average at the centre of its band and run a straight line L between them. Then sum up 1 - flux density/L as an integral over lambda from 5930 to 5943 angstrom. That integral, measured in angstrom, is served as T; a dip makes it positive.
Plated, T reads -0.3 angstrom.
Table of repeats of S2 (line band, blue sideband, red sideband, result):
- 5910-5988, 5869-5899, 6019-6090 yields -3.3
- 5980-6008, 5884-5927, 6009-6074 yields -0.5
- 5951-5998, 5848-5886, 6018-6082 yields -0.4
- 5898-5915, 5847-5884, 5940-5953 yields 0.2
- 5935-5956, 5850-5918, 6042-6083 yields -0.5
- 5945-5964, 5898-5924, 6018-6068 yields -0.2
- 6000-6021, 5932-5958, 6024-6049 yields 0.4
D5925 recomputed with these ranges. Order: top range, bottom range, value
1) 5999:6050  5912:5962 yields 0.98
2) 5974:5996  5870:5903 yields 1.05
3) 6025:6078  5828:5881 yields 0.97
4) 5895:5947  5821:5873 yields 0.97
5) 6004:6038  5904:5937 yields 0.98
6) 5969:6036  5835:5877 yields 0.97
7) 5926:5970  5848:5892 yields 1.02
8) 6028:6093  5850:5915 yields 1.01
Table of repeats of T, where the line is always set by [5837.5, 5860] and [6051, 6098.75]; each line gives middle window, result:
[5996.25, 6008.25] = 0.1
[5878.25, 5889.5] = 0.3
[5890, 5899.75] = 1.4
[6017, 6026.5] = 0.2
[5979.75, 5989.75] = -0.1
